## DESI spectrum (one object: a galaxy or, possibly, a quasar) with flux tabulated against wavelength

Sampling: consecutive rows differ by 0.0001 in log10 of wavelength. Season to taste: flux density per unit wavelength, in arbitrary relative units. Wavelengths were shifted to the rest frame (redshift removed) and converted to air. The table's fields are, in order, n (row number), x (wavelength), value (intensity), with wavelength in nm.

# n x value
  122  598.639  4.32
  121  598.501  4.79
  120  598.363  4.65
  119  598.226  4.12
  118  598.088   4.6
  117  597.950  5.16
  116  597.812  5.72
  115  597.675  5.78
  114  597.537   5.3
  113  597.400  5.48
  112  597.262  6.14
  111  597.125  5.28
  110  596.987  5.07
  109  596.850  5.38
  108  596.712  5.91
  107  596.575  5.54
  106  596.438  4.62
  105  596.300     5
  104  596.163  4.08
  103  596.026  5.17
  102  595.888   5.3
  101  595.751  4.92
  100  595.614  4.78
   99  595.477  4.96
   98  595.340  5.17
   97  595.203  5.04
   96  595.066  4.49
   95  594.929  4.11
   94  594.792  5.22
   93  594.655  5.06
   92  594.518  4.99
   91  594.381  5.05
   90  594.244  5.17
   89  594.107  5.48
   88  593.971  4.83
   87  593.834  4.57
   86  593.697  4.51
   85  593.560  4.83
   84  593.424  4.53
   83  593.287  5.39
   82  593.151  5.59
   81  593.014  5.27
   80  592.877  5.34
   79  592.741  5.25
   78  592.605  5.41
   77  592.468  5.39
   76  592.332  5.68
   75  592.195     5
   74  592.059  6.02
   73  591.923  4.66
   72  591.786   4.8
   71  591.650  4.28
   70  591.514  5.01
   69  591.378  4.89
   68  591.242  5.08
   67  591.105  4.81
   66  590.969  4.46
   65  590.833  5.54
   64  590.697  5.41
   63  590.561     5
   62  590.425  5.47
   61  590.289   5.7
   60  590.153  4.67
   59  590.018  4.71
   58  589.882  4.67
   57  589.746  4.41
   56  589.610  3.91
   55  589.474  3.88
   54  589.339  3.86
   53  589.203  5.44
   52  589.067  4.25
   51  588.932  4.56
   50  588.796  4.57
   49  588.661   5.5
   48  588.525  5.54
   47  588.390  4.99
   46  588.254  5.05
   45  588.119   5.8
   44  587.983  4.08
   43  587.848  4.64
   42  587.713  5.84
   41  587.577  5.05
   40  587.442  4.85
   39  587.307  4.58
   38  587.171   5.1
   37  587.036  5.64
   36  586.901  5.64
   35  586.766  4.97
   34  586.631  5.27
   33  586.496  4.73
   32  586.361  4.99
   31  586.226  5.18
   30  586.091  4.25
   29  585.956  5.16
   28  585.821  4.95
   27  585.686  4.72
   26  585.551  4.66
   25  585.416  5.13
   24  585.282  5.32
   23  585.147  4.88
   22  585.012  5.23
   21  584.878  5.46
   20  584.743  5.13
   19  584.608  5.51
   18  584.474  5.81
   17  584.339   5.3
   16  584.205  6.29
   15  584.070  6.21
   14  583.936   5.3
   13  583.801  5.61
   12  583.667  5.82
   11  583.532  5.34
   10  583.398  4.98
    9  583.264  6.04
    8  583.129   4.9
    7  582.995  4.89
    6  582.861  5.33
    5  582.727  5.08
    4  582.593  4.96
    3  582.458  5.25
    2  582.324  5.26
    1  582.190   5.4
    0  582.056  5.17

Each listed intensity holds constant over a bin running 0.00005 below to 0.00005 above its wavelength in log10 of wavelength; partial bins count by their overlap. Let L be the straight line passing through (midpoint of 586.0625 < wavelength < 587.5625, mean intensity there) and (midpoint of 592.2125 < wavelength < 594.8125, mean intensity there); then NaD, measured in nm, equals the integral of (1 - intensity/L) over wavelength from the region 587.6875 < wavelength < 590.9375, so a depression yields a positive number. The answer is 0.125 nm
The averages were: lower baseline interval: 5.04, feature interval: 4.88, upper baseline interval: 5.13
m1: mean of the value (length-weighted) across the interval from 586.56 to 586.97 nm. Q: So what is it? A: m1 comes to 5.3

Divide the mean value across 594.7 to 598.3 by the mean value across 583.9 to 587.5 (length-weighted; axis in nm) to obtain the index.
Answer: 1.0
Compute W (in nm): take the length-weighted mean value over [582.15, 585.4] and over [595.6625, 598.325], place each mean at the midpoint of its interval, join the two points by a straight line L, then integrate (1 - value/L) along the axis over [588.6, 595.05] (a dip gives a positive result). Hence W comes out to 0.39 nm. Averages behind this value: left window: 5.38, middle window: 4.94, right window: 5.18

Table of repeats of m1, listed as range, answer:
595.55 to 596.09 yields 5.04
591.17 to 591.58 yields 4.99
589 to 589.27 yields 4.84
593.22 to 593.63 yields 4.91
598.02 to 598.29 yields 4.36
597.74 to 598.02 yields 5.44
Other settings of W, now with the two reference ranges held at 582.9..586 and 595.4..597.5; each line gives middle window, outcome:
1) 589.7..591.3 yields 0.08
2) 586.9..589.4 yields 0.14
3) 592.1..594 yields 0.03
